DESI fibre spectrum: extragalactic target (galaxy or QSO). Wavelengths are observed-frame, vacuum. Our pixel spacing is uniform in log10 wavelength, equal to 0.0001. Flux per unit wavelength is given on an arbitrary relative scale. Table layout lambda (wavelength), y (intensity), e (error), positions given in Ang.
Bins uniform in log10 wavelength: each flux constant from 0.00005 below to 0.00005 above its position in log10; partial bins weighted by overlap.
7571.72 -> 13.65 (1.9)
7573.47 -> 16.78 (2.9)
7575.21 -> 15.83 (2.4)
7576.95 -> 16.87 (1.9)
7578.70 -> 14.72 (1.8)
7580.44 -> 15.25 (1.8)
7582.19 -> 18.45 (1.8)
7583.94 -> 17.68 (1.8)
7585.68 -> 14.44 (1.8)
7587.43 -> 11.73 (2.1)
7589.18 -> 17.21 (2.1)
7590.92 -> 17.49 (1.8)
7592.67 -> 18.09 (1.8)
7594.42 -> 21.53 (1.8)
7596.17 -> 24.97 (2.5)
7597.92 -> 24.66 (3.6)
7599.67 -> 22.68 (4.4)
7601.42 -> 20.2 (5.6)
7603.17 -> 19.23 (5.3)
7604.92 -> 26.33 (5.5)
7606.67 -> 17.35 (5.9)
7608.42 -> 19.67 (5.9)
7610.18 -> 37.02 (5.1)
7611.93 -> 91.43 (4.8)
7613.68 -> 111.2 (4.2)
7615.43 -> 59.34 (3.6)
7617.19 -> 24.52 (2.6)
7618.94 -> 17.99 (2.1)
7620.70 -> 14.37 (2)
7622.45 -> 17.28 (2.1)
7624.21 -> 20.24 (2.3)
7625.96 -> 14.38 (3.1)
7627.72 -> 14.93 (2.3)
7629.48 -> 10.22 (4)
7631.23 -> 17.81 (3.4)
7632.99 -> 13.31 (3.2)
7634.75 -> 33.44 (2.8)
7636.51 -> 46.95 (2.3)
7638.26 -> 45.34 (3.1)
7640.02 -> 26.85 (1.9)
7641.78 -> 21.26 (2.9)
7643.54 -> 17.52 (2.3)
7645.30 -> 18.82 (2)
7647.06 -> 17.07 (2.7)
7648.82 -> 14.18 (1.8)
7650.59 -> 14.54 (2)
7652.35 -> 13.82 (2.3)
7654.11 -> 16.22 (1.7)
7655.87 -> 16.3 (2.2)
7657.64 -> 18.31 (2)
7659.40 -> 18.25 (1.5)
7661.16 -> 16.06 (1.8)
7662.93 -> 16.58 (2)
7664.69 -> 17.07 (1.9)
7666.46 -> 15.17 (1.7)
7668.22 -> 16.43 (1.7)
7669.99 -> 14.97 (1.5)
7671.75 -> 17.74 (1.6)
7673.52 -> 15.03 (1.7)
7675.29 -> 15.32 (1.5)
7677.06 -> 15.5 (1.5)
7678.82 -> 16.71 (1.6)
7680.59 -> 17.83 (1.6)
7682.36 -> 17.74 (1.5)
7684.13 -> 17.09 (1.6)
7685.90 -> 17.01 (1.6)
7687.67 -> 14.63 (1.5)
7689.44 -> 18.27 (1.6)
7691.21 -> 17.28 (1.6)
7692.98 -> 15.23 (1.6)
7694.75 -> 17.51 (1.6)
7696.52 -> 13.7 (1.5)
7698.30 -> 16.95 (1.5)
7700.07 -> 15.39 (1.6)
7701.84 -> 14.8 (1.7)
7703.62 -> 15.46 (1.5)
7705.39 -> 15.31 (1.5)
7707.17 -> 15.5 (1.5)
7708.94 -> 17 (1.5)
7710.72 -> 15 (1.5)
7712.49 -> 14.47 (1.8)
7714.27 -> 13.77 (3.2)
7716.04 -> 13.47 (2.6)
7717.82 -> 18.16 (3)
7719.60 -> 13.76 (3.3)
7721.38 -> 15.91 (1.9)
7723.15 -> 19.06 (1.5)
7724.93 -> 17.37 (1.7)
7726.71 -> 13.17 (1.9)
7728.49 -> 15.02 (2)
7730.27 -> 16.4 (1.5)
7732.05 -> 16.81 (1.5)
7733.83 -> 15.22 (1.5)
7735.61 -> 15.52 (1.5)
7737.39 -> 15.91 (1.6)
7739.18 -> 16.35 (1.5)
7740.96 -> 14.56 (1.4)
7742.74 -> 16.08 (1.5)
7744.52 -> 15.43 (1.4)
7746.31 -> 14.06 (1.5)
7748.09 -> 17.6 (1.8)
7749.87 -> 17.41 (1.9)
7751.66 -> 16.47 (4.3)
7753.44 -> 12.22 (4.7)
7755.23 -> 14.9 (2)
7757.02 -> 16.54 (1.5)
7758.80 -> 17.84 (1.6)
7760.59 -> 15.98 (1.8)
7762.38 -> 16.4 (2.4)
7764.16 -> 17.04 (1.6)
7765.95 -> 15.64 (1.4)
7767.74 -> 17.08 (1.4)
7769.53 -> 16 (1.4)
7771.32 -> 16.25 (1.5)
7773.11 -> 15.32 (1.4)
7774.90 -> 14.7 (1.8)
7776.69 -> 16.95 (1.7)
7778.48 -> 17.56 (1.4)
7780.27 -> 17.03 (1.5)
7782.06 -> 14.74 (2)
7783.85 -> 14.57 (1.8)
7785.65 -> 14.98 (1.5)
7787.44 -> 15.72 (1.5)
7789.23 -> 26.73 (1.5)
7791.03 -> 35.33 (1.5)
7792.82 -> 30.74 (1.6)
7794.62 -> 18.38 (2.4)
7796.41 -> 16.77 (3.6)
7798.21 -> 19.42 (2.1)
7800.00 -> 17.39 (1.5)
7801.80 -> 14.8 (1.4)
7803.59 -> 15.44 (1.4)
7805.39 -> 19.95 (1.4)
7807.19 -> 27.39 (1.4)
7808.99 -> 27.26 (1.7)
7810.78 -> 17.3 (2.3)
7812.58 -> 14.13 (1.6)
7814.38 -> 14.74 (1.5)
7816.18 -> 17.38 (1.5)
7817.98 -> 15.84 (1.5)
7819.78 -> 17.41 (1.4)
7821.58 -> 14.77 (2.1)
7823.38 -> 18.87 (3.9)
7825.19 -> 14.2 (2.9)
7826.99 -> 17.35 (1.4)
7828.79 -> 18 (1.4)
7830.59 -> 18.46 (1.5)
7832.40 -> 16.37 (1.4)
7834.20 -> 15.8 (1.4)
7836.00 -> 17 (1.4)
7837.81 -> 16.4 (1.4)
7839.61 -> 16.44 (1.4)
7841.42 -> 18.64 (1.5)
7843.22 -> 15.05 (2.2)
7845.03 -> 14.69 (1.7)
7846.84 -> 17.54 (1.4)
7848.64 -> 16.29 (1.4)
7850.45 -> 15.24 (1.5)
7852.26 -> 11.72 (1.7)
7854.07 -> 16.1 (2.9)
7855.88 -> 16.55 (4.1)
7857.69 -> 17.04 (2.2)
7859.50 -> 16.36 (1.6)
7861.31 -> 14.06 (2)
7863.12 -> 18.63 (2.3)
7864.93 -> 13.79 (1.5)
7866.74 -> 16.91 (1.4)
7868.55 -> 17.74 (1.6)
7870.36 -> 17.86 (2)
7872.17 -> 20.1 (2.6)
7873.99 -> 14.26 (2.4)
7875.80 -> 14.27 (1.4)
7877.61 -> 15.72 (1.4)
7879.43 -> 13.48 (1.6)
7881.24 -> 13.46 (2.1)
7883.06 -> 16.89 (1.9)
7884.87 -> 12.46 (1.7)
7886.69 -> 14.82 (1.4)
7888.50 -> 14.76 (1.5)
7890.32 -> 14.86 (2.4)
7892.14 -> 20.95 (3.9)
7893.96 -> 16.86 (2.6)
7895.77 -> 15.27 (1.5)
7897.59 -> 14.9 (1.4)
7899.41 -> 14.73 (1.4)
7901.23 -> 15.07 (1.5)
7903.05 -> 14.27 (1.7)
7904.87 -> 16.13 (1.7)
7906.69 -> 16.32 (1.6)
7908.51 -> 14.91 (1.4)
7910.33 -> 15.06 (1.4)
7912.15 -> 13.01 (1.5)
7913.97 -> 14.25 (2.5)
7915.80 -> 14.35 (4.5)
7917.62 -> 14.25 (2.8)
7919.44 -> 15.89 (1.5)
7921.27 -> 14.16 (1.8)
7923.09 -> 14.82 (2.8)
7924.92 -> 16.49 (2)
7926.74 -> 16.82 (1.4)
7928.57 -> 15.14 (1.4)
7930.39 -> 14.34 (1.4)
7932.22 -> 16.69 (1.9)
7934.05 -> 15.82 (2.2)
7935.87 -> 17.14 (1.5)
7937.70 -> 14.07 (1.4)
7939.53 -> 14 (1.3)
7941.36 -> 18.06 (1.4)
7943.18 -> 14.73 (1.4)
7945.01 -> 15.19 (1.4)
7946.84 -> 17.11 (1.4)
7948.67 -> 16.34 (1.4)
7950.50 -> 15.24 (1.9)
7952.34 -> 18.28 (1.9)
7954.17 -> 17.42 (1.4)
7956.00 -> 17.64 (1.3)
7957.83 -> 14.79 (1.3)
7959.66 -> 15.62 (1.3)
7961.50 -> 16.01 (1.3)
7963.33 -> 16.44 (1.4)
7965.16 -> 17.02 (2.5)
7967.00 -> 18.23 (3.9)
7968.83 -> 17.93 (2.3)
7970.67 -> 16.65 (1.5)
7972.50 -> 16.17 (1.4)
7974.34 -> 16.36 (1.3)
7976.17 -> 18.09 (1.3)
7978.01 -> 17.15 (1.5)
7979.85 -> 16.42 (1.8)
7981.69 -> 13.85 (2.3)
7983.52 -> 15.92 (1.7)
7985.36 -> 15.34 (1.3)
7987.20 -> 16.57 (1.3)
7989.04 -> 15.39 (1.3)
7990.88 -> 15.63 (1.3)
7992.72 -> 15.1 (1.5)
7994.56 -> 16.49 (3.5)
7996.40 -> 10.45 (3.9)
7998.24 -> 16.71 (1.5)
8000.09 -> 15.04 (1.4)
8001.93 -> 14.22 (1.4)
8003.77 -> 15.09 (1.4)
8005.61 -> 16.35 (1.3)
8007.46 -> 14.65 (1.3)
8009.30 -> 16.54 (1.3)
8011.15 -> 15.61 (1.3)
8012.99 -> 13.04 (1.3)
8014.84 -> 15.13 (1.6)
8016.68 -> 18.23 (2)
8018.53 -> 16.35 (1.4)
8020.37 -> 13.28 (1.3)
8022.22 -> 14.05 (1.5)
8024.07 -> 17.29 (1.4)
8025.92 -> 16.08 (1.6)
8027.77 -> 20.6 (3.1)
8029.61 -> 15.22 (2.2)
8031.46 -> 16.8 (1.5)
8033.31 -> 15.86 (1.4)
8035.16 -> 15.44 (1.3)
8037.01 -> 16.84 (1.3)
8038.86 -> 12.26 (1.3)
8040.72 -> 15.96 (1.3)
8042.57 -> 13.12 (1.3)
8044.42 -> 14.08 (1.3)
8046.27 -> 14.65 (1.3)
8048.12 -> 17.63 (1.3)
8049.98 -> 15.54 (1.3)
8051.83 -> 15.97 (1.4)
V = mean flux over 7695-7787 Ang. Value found 15.8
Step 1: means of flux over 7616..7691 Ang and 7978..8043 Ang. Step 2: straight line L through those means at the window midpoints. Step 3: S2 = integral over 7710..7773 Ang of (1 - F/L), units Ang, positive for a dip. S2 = 7.6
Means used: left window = 18.8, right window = 15.5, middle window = 15.8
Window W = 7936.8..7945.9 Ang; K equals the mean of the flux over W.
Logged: 15.2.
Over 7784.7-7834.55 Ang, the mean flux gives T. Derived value 19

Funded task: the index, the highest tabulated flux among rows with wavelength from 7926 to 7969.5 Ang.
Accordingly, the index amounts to 18.28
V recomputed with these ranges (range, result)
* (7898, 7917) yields 14.8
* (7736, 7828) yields 17.5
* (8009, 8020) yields 15.7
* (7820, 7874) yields 16.5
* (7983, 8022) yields 15.3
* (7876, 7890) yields 14.5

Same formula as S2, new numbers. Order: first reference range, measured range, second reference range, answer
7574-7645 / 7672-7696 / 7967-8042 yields 7.32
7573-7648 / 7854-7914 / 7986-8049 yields 9.68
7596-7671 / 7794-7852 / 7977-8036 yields 8.50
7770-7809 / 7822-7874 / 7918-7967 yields 4.32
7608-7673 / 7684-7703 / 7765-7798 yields 5.55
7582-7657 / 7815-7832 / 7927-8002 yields 2.45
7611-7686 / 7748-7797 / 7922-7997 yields 6.62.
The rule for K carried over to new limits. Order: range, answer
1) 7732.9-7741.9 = 15.5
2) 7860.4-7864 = 16.3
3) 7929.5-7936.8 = 16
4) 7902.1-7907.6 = 15.6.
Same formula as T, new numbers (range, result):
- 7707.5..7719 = 15.3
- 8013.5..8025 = 15.6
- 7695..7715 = 15.3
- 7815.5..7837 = 16.8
